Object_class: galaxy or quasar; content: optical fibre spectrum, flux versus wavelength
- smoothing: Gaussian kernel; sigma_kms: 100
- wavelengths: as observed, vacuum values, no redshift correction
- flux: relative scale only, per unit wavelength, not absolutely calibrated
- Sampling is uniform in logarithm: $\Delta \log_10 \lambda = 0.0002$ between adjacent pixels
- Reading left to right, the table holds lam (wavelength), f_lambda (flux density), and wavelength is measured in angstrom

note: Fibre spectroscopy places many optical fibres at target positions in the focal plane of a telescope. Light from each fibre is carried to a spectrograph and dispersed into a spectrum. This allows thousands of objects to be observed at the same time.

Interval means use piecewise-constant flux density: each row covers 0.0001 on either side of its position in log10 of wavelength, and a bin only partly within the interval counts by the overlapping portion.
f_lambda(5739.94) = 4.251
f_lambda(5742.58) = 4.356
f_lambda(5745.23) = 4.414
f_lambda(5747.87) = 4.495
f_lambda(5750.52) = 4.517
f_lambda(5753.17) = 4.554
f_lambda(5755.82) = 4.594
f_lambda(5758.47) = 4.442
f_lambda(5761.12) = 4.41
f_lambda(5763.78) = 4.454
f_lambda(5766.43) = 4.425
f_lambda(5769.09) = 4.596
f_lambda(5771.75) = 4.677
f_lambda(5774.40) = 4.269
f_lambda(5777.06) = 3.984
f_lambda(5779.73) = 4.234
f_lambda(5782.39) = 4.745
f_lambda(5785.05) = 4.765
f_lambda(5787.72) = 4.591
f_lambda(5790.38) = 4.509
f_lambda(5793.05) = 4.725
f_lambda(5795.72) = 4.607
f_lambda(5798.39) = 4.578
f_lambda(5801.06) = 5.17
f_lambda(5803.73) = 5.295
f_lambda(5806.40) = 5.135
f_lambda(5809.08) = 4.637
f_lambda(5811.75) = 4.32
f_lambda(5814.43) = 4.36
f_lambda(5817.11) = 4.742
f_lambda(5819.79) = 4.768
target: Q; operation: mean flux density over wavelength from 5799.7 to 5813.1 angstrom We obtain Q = 4.91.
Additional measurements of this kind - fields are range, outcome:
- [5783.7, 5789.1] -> 4.68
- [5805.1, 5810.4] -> 4.88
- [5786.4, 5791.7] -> 4.56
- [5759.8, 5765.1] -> 4.43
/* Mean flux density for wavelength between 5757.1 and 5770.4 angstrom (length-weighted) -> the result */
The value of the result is 4.47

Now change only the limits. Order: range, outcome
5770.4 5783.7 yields 4.38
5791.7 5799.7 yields 4.63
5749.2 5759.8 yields 4.53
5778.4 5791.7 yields 4.57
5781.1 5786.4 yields 4.75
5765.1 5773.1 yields 4.57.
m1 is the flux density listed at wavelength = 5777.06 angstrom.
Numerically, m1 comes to 3.984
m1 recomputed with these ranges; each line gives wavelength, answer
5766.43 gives 4.425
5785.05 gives 4.765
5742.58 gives 4.356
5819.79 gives 4.768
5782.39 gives 4.745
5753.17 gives 4.554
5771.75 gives 4.677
